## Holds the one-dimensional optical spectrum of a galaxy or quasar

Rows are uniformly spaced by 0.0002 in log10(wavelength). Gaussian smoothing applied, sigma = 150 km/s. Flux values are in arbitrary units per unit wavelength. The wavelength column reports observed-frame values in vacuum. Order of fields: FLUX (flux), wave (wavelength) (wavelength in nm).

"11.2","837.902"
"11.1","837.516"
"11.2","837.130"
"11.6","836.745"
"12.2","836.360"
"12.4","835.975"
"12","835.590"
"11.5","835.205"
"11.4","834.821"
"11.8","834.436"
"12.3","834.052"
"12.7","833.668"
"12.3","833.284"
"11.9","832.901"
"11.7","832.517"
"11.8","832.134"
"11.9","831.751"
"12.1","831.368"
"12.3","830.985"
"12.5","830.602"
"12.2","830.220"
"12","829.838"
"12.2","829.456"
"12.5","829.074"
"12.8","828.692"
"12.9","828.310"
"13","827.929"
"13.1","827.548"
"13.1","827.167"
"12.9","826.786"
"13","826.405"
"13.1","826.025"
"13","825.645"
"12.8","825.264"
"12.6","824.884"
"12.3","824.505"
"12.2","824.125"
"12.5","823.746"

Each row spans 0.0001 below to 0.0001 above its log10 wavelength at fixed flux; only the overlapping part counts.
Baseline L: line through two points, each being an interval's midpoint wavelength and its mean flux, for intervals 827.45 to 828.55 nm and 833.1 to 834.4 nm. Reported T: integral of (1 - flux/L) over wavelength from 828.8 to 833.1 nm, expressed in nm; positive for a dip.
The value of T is 0.187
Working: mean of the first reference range 13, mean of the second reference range 12.4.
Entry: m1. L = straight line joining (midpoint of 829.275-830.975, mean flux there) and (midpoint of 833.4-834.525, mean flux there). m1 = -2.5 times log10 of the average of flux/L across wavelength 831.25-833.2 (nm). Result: 0.034 mag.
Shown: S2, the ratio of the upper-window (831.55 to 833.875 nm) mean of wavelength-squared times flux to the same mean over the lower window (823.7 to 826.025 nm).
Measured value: 0.97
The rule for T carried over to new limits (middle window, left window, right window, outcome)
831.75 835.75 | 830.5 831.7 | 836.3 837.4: 0.00 nm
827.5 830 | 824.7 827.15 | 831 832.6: -0.04 nm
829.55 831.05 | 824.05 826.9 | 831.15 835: 0.00 nm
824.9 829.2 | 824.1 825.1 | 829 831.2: -0.20 nm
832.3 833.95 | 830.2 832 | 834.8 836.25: -0.01 nm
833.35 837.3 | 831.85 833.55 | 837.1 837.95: -0.14 nm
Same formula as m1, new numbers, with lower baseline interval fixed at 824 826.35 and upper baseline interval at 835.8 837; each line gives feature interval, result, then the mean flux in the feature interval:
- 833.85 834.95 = 0.026 mag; 11.9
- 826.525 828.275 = -0.038 mag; 13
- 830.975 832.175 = 0.027 mag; 12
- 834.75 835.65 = 0.044 mag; 11.6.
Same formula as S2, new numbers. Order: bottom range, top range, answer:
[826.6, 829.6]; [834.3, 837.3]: 0.94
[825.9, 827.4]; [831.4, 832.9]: 0.92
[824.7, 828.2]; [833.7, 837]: 0.94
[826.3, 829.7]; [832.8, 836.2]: 0.95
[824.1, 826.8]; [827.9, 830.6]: 0.99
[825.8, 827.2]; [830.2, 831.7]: 0.95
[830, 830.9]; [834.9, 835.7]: 0.96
